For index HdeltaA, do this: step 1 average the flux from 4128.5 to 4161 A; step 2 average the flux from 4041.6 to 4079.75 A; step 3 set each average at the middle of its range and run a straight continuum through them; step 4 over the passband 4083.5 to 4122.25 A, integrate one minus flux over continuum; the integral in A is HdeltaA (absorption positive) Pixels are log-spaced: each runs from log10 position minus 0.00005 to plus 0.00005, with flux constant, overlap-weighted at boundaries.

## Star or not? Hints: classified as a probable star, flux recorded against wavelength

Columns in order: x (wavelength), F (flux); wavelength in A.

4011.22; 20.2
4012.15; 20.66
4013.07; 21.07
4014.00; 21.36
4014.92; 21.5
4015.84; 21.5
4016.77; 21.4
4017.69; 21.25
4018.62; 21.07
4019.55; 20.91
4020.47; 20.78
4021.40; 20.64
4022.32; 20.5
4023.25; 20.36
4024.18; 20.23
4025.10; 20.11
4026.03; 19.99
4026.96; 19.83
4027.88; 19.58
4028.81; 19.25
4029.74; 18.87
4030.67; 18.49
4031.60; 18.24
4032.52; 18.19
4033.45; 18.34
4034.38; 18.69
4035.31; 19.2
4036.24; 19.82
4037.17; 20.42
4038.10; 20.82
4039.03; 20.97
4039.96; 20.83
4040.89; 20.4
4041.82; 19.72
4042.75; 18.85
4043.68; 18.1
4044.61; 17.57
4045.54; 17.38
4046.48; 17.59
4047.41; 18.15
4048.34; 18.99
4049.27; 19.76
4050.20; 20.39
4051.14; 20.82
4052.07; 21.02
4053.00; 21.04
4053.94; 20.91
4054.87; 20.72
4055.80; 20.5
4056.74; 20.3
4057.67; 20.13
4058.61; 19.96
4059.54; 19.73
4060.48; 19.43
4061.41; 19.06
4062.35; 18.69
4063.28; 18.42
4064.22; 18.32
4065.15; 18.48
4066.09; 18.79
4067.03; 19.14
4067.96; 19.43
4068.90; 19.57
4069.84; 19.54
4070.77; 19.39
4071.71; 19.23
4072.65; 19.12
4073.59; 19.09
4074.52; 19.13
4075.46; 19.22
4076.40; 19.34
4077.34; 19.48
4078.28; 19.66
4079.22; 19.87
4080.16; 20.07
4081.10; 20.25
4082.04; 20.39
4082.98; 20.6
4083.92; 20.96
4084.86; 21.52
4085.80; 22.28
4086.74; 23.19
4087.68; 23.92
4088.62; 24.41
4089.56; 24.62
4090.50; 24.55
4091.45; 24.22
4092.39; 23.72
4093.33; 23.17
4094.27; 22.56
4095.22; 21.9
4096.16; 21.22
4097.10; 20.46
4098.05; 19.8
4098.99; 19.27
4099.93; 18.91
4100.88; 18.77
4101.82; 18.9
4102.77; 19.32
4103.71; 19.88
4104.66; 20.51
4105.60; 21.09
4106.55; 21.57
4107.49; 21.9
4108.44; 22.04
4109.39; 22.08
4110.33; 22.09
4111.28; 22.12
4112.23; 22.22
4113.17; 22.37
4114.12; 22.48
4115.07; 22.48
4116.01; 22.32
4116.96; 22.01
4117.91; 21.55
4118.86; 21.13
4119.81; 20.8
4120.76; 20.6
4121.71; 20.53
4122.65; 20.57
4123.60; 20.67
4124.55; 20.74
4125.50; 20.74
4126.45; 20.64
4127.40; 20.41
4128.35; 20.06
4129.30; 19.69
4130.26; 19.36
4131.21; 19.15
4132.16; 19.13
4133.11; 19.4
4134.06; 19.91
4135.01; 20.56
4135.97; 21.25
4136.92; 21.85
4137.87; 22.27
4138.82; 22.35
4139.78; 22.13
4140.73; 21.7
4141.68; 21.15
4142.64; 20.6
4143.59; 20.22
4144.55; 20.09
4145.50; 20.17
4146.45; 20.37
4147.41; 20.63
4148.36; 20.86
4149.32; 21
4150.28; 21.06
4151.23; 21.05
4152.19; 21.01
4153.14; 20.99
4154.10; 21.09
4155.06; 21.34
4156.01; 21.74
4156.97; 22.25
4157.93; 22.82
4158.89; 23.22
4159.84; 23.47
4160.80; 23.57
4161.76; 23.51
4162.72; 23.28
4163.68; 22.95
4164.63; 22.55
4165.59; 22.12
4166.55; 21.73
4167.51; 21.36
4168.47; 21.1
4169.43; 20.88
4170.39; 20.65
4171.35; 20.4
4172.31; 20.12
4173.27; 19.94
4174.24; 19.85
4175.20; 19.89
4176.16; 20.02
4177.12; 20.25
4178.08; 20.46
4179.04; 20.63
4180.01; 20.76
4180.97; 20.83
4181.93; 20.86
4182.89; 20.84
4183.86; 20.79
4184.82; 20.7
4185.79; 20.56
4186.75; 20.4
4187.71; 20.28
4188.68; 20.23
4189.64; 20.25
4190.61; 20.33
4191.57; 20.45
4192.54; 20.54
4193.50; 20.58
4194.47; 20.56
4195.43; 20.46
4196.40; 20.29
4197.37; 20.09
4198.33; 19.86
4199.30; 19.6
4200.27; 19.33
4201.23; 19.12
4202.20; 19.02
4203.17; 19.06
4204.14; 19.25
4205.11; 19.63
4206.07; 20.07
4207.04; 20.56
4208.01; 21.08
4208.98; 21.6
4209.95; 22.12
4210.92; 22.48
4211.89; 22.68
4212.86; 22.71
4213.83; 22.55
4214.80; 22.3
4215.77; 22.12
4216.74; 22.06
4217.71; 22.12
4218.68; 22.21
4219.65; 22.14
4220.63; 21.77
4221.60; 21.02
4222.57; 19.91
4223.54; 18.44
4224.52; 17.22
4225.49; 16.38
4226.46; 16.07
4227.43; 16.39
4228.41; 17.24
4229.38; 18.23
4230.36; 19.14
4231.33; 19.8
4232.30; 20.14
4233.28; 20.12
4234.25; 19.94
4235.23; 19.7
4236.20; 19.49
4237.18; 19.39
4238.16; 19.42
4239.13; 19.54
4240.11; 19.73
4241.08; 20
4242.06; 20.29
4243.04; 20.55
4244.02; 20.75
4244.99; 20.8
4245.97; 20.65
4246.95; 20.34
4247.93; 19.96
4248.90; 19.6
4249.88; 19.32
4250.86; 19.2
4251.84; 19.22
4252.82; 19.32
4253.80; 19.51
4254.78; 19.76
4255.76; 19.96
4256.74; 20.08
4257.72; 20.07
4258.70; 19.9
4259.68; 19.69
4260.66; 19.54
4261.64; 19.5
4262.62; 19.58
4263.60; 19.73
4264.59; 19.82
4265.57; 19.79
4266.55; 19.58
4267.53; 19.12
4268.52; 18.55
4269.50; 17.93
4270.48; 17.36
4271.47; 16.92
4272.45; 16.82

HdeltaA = -2.8 A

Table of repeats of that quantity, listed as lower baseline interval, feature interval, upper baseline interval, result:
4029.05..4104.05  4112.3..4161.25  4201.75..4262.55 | -2.6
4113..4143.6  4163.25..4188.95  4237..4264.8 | -0.3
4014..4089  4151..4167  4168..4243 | -1.7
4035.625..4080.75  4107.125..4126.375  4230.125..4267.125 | -1.9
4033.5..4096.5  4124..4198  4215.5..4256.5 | -3.6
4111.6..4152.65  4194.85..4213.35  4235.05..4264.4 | -0.2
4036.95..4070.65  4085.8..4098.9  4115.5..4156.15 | -1.7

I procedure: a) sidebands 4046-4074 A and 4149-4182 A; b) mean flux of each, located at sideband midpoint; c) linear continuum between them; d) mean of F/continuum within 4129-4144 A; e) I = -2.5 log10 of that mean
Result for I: 0.011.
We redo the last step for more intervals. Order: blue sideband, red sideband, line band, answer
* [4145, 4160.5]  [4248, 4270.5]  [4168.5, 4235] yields 0.01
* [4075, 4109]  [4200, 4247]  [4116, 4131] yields 0.02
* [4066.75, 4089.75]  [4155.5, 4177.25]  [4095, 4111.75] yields 0.01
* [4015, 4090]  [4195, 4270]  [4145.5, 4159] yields -0.07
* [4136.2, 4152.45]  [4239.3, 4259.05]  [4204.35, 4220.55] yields -0.07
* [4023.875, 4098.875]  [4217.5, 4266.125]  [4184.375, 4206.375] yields -0.01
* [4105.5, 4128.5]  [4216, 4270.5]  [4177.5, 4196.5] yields -0.01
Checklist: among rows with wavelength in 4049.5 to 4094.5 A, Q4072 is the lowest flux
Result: 18.32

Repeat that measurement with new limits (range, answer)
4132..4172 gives 19.13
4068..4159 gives 18.77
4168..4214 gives 19.02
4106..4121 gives 20.6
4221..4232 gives 16.07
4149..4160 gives 20.99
